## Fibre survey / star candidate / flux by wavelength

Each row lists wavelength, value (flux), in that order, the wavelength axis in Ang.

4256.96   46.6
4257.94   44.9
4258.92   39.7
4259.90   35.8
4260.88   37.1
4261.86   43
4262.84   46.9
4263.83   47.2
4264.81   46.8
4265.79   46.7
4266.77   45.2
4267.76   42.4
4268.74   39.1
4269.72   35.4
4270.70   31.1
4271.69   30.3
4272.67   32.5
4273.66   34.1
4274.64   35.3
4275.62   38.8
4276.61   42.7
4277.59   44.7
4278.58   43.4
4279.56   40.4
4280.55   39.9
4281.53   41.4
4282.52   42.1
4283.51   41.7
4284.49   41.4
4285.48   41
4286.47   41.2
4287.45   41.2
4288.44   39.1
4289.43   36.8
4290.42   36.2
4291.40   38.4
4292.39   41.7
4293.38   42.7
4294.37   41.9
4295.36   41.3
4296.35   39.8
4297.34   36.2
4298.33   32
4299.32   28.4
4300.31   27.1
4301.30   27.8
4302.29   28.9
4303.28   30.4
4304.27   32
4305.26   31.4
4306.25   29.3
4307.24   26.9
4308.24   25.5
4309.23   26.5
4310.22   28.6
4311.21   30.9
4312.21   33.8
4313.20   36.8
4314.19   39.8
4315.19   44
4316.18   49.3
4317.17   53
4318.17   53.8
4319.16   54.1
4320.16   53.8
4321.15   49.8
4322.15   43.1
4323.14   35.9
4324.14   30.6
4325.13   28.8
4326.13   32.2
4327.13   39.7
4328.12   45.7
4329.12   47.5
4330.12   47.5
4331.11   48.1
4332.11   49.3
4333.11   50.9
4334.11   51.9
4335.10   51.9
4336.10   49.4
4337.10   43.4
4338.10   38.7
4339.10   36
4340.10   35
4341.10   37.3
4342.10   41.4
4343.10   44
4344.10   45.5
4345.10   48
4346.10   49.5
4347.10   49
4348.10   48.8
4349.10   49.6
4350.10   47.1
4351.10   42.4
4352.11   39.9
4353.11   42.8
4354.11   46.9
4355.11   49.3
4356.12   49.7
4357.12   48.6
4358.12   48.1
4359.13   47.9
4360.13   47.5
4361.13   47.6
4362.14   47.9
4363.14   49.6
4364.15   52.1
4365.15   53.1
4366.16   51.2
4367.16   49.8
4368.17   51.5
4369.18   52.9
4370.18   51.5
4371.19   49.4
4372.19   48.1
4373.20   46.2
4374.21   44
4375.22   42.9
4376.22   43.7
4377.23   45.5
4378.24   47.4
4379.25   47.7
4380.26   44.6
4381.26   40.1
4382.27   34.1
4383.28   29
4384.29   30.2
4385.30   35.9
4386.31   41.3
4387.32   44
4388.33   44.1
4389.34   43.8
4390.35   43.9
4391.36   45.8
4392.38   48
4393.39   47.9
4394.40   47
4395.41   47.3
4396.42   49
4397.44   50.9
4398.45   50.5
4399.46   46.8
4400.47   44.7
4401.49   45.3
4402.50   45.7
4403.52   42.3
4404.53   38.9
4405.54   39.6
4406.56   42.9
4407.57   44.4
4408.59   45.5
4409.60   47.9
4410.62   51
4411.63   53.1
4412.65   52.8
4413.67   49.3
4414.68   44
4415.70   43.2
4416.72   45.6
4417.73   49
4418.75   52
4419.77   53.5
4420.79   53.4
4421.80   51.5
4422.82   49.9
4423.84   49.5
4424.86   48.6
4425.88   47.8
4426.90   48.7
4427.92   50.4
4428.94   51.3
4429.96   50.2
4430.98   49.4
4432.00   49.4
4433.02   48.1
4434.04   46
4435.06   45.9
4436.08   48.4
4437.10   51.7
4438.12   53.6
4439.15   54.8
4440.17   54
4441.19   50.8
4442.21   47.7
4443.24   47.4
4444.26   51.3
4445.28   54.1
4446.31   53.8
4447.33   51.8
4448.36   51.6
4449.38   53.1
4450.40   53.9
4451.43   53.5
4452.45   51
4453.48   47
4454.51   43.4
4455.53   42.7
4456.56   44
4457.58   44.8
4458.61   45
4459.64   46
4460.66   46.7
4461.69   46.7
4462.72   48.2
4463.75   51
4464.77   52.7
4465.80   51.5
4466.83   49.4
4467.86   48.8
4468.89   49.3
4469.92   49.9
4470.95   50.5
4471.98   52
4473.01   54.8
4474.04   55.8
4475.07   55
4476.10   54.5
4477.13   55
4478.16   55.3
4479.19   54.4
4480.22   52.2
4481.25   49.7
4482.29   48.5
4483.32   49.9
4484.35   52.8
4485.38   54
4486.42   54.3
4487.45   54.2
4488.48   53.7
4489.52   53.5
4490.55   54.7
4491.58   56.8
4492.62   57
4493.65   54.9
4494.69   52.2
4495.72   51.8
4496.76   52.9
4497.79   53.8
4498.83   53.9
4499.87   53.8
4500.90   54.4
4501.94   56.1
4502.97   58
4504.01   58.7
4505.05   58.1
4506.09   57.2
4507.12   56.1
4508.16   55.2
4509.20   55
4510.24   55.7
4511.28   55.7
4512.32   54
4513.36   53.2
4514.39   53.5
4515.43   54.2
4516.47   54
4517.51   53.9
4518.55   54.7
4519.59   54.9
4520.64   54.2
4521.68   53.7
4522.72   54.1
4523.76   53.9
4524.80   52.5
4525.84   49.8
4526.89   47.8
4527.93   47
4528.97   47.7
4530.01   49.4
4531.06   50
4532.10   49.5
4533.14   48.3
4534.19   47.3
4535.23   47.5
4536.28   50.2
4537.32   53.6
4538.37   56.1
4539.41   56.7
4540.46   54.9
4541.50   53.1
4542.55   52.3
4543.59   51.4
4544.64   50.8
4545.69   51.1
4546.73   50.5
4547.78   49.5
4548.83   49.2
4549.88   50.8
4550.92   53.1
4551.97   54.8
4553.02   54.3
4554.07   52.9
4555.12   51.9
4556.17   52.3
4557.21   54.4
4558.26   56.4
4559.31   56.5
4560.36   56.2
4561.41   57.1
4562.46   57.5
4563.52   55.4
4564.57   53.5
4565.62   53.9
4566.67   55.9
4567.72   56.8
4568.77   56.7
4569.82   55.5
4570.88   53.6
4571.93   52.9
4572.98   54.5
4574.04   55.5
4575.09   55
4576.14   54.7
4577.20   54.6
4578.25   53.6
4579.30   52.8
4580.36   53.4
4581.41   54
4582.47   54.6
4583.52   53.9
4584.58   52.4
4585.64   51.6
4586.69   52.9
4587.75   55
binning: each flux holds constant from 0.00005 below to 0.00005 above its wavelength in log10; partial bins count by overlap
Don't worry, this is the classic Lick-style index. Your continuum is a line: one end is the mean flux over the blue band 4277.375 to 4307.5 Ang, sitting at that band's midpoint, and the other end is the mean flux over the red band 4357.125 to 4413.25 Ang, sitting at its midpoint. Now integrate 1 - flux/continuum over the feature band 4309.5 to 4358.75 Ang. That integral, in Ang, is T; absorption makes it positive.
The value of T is -3.6 Ang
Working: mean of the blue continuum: 37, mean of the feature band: 44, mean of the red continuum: 45.9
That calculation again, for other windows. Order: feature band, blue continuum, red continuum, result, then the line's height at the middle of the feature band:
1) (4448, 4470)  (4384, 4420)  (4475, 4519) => 1.00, 50.9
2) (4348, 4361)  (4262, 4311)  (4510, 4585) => -1.71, 41.3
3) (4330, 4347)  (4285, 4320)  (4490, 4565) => -2.42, 39.6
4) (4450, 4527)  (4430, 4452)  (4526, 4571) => -1.20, 51.7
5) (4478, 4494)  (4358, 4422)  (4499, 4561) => -0.78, 51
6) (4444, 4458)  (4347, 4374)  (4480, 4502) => 0.57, 51.8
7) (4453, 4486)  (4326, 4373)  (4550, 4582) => 0.70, 51.1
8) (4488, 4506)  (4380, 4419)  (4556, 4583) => -1.59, 50.5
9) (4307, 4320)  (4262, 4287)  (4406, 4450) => 1.09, 42.9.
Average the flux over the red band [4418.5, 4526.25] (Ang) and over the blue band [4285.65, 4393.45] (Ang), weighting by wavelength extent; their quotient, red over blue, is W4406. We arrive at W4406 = 1.2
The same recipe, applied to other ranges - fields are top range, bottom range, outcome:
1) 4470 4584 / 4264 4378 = 1.27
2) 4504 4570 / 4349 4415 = 1.16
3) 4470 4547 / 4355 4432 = 1.14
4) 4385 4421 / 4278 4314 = 1.30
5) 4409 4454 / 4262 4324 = 1.30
